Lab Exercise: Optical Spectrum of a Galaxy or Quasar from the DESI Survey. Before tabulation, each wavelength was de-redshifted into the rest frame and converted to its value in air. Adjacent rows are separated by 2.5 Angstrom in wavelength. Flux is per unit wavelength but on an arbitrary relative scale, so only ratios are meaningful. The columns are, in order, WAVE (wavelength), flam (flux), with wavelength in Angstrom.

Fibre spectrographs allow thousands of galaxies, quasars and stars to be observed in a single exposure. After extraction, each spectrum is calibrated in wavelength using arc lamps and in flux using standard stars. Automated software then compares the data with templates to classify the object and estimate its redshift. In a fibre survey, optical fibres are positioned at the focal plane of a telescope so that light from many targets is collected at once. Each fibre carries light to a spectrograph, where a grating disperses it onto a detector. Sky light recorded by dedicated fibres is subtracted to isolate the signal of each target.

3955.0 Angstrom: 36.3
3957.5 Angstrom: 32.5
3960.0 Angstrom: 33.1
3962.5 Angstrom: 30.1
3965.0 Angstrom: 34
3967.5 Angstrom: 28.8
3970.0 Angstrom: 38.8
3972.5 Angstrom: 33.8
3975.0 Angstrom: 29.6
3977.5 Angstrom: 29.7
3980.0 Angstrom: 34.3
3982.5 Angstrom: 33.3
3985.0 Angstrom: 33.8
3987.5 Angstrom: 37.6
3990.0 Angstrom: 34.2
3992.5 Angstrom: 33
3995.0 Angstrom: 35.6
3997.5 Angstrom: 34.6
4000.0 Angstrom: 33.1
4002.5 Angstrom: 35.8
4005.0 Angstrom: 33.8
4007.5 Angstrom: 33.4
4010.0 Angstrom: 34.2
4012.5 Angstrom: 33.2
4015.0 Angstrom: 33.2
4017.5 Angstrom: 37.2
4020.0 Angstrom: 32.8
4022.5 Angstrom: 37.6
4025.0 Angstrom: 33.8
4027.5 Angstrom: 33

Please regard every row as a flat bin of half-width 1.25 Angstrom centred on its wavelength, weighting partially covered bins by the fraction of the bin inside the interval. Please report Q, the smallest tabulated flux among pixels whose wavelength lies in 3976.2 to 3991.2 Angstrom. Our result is 29.7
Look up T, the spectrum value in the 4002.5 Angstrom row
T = 35.8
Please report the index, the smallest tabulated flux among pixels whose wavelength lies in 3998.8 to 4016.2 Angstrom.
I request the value 33.1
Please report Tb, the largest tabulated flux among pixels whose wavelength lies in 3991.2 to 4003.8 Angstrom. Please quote 35.8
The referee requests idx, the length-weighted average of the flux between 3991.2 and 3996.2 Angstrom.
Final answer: 34.3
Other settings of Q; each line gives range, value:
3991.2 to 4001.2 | 33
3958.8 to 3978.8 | 28.8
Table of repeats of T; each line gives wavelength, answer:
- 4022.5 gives 37.6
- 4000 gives 33.1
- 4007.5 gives 33.4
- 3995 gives 35.6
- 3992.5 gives 33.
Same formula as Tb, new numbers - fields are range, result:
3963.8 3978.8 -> 38.8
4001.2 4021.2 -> 37.2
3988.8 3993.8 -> 34.2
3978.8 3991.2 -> 37.6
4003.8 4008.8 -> 33.8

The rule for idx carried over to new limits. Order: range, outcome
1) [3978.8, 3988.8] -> 34.7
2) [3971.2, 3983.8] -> 32.2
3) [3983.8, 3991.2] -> 35.2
